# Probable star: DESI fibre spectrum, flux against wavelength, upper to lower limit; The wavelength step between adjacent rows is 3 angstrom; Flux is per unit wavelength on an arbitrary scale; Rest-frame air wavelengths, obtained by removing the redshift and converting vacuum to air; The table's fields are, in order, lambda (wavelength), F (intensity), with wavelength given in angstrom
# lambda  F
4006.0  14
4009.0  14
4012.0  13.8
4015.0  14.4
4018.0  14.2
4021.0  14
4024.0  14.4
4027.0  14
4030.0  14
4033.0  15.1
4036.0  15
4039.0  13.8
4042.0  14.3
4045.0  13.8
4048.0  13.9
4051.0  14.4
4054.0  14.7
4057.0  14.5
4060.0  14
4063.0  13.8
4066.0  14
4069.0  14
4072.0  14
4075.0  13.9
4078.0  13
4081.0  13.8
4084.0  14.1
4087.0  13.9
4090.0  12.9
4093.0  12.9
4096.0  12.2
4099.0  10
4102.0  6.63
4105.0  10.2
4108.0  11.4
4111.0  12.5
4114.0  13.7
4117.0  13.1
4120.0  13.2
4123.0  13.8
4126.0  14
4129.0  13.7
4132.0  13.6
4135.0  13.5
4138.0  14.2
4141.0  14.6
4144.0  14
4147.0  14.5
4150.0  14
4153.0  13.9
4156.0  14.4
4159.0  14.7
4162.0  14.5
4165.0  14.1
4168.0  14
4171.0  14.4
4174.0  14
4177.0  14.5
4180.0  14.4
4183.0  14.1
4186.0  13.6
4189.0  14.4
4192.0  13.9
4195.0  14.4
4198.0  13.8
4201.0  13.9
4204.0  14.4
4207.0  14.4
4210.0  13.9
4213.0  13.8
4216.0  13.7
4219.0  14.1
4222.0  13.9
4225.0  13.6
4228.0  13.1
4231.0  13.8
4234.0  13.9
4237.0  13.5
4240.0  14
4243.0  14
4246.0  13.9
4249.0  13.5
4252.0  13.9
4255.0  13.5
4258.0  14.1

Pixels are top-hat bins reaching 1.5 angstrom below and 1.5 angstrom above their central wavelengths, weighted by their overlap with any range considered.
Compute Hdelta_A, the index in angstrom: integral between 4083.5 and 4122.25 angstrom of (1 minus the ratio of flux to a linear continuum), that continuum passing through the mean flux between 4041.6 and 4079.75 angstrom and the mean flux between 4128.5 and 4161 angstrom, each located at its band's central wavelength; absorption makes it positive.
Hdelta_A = 5.6 angstrom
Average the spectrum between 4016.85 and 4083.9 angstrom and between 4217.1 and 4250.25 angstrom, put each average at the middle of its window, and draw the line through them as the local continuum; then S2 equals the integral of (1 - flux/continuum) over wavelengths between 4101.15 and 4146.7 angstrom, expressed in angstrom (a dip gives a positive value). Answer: 3.4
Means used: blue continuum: 14.1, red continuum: 13.8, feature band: 12.9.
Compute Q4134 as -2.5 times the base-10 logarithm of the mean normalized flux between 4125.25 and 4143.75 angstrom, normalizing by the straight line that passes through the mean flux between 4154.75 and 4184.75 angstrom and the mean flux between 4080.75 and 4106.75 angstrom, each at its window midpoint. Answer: -0.07 mag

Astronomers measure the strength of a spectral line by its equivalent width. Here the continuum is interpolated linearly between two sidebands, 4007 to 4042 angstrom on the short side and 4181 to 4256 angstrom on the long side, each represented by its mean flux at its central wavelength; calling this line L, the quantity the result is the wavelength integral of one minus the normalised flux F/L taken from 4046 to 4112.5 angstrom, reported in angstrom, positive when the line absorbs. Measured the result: 5.63 angstrom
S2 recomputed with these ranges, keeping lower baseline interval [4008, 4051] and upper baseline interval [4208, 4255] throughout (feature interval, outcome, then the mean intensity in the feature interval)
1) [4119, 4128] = 0.2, 13.7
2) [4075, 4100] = 2.0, 13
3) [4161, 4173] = -0.3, 14.2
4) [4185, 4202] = -0.2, 14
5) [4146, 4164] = -0.5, 14.3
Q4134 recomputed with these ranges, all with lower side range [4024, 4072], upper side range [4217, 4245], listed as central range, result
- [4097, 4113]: 0.34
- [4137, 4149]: -0.03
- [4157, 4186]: -0.03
